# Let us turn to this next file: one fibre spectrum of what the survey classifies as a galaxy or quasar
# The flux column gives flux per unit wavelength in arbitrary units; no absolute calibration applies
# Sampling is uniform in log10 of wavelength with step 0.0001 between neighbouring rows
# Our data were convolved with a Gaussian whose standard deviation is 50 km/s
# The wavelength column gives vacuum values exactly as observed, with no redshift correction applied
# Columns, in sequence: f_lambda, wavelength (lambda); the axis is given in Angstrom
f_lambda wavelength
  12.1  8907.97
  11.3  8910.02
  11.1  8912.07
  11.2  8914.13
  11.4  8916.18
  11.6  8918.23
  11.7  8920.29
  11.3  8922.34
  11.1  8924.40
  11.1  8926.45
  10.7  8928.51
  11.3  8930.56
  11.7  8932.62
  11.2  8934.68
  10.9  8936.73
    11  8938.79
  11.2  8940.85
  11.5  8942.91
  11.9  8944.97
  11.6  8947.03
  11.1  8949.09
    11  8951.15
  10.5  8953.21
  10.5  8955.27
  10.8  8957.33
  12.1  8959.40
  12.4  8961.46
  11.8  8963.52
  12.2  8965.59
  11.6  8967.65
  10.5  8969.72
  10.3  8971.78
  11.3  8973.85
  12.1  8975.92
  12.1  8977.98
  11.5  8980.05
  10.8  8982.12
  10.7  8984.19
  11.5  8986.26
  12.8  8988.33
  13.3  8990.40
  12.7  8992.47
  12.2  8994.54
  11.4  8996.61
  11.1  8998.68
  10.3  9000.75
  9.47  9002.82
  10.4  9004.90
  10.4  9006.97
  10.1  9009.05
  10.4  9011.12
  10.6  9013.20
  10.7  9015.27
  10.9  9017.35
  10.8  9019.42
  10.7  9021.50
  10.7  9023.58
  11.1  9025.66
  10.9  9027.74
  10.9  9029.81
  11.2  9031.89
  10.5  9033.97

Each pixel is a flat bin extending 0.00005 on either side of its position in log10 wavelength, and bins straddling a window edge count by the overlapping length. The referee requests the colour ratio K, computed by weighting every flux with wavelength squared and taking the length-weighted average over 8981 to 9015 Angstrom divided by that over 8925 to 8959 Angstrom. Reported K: 1.0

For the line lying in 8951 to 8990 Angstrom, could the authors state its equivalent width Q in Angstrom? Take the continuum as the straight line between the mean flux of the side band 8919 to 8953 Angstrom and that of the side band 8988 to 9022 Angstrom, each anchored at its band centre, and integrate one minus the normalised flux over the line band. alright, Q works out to -1.0 Angstrom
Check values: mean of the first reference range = 11.3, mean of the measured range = 11.4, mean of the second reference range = 11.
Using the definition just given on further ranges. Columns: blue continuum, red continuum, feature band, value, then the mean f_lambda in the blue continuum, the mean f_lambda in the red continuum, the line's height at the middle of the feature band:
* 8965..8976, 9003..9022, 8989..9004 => -1.0 Angstrom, 11.2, 10.5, 10.8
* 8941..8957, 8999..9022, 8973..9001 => -2.7 Angstrom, 11.1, 10.4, 10.7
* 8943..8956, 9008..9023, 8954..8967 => -0.7 Angstrom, 11.1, 10.6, 11.1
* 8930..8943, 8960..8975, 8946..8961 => 0.3 Angstrom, 11.2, 11.5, 11.4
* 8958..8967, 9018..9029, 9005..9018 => 0.7 Angstrom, 12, 10.8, 11.1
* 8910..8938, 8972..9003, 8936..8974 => 0.4 Angstrom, 11.3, 11.6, 11.4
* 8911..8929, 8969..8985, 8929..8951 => -0.2 Angstrom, 11.3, 11.2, 11.2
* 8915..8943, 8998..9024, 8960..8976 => -0.9 Angstrom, 11.3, 10.5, 10.9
